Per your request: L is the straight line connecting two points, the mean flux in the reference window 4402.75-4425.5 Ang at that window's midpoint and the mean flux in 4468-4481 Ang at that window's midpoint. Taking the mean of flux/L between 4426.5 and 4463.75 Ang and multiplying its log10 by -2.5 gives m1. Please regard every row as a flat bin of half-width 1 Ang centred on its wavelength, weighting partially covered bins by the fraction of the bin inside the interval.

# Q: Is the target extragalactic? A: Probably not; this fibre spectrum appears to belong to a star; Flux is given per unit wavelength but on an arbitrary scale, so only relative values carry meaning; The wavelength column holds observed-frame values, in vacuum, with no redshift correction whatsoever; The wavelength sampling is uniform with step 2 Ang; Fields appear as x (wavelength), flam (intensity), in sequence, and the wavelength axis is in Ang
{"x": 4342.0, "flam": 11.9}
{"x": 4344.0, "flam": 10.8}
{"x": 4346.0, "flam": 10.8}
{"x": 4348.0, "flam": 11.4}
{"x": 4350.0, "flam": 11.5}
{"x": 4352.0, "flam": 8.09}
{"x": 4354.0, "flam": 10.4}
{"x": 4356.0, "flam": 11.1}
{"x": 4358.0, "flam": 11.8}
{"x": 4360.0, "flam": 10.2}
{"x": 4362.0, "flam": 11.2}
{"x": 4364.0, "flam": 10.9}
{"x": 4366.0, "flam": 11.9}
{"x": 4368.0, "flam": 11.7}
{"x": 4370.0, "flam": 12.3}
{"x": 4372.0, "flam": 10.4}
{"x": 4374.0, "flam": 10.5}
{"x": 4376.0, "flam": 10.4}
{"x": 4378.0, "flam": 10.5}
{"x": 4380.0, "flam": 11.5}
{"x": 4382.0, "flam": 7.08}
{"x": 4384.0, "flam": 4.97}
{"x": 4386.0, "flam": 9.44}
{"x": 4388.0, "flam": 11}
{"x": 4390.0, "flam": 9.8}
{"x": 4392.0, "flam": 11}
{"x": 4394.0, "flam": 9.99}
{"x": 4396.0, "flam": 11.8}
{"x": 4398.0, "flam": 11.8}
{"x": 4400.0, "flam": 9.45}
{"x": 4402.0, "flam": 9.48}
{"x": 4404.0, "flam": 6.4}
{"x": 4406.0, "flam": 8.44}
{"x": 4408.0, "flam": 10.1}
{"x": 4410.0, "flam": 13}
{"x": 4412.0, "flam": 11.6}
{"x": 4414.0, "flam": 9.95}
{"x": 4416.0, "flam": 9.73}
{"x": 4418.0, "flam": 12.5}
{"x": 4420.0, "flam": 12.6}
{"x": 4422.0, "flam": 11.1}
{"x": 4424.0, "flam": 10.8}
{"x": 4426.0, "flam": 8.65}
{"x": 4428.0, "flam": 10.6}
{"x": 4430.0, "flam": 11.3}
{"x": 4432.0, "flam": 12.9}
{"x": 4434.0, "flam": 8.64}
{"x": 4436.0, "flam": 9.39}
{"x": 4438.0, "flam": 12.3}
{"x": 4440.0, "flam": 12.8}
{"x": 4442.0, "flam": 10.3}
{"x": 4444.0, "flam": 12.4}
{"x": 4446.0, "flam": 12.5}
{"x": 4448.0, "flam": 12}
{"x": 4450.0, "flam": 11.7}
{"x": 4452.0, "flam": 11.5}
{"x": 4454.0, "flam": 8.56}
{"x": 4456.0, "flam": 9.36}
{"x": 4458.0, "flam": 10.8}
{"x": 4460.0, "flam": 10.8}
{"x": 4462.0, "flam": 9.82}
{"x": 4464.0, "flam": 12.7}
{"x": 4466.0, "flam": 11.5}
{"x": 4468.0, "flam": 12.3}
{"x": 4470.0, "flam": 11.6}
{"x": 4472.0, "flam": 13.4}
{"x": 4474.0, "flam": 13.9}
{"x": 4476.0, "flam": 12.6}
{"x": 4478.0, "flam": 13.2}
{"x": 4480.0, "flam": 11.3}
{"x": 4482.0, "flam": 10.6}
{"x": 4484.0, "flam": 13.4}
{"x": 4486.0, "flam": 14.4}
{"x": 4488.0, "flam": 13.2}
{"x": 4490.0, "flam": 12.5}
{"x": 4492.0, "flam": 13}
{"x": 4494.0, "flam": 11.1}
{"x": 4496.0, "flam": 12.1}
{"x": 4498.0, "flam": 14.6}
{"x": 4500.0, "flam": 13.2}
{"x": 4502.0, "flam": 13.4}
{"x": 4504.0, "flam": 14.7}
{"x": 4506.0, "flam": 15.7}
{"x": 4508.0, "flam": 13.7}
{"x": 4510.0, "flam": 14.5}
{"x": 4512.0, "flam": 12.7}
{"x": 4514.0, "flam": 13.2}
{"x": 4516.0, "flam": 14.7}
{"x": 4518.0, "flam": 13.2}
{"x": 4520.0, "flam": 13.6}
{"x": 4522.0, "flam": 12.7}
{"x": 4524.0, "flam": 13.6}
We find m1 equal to 0.058 mag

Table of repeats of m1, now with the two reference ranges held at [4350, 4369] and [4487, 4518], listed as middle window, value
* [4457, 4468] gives 0.14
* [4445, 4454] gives 0.09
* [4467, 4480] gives 0.02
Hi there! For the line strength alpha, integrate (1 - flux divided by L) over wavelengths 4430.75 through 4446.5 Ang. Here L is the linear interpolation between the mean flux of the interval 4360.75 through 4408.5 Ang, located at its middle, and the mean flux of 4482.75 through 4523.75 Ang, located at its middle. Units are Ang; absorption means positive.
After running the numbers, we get 0.4 Ang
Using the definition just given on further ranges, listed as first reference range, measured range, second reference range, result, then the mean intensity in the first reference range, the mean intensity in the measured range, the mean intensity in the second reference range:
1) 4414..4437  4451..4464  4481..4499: 1.5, 10.7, 10.3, 12.8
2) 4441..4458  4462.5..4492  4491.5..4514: -0.6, 11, 12.6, 13.5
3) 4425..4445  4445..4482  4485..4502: 1.1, 10.9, 11.6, 13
